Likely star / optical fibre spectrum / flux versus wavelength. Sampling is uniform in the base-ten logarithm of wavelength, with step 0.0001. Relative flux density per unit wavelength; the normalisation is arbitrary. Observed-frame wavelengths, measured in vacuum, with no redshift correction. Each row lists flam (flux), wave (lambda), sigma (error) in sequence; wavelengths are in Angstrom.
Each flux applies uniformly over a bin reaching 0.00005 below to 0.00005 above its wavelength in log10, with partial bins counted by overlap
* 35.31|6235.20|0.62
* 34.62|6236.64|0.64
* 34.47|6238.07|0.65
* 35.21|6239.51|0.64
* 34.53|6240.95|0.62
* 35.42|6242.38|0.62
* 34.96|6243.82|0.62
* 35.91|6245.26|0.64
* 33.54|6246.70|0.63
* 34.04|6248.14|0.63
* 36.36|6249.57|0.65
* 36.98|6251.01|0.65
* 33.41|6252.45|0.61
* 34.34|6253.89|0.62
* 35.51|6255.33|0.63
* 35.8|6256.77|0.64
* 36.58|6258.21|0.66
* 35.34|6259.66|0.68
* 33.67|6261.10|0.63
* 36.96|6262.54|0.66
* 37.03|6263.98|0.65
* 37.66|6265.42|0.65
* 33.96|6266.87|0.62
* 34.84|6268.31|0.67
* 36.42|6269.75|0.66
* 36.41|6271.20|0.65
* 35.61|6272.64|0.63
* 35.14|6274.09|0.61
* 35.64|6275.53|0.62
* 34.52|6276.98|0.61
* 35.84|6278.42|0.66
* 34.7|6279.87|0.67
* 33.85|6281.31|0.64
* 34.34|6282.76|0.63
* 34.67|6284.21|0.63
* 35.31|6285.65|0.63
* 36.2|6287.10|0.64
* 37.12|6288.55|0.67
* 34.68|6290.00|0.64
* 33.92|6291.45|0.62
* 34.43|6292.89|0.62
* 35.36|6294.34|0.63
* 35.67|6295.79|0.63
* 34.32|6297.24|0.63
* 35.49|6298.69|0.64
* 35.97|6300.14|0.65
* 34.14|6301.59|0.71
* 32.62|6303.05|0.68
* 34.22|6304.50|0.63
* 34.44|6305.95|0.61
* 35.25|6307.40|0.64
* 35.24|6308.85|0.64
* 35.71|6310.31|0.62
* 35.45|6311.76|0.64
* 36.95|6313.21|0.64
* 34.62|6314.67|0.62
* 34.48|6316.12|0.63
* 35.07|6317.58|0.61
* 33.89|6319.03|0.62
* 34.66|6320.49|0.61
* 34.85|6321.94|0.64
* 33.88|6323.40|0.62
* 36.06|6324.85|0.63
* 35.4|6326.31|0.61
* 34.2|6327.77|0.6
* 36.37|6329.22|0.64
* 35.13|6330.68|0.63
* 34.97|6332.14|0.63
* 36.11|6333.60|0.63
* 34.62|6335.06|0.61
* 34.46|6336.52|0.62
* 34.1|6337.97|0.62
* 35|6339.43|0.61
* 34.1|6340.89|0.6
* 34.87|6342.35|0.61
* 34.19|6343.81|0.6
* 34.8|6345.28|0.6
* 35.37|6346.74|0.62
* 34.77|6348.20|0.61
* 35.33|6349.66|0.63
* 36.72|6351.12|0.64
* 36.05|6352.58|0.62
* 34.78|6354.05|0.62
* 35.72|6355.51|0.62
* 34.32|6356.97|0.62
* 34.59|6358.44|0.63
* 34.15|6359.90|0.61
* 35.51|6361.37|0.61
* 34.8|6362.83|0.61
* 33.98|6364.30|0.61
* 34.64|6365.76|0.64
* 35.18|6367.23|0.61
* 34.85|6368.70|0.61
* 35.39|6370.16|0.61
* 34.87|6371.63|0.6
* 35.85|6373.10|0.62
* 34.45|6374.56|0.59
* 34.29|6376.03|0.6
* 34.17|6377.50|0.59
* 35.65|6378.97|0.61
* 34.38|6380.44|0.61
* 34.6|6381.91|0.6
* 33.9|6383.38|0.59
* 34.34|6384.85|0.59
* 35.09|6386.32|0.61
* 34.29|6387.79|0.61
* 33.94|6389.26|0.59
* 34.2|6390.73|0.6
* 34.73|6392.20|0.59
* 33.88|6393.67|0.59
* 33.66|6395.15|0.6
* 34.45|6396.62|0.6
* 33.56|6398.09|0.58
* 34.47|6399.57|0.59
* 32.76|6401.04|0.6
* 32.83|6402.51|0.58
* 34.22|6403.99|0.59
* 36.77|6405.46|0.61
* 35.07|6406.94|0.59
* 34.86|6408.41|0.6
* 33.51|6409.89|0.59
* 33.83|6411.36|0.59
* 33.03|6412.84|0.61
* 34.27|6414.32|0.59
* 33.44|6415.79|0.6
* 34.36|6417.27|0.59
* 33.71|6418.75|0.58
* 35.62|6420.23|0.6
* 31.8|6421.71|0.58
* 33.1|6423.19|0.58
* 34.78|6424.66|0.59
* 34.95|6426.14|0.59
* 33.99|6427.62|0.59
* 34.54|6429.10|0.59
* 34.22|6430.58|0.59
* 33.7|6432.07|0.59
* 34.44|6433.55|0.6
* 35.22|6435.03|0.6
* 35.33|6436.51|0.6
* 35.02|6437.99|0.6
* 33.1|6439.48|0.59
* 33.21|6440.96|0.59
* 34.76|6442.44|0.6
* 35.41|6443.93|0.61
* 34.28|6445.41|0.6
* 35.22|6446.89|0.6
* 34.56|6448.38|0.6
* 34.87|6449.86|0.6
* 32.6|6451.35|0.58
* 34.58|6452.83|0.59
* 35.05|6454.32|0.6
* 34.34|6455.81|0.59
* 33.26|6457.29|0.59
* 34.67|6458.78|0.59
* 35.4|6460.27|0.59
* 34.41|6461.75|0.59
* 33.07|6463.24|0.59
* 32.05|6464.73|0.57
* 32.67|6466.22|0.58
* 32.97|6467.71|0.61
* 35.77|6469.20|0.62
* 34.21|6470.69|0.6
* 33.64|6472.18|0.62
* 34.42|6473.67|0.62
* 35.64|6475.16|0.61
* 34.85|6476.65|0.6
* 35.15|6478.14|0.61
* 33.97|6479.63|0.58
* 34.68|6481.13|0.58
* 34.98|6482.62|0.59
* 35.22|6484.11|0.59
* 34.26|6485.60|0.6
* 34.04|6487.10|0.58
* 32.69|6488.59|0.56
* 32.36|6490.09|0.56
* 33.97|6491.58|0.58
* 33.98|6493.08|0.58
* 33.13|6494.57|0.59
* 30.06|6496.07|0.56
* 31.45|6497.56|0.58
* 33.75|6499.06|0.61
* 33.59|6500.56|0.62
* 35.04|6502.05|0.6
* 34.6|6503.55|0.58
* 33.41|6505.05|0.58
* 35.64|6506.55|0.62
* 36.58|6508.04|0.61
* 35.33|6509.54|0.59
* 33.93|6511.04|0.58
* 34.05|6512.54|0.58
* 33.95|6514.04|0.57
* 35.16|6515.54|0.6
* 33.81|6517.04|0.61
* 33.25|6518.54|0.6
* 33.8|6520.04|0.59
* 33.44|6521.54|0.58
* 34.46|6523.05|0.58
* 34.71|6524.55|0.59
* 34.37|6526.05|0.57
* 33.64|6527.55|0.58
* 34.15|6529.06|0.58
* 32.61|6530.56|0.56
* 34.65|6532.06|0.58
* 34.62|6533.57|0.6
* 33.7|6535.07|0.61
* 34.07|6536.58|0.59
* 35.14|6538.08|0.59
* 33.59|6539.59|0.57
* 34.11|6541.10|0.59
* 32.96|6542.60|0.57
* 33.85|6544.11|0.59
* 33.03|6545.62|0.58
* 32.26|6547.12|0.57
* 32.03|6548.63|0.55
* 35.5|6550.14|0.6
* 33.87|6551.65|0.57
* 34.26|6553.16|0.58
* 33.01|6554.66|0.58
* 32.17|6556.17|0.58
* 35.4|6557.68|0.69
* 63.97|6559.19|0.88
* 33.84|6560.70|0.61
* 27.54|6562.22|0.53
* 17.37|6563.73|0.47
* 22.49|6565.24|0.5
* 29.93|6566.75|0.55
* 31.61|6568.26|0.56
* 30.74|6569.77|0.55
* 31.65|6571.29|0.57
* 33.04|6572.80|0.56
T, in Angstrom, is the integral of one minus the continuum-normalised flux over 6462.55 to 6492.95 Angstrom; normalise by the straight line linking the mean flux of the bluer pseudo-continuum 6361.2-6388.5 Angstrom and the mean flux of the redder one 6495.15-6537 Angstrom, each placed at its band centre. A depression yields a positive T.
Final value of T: 0.1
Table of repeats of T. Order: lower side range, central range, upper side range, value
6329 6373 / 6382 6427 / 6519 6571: 0.56 Angstrom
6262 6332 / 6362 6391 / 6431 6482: 0.07 Angstrom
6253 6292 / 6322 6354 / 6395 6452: -0.17 Angstrom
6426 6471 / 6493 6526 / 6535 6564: 0.33 Angstrom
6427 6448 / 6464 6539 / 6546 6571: -0.95 Angstrom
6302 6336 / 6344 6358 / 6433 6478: -0.19 Angstrom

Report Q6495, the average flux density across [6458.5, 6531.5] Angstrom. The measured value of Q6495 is 34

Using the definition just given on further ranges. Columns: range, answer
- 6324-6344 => 35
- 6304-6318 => 35.2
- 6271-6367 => 35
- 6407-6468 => 34.1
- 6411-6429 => 33.9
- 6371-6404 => 34.3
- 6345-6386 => 34.9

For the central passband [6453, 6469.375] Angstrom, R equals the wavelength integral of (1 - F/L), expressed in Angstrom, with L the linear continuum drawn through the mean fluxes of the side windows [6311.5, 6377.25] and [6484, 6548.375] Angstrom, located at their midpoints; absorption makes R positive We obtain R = 0.1 Angstrom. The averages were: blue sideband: 35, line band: 33.9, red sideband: 33.8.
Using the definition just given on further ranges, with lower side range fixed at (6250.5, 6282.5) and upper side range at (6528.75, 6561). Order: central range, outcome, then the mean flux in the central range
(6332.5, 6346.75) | 0.3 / 34.7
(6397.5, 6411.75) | 0.4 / 34.2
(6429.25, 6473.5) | 1.3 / 34.2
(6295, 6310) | 0.3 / 34.7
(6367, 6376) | 0.1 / 35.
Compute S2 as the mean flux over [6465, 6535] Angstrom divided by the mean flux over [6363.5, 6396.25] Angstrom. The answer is 1.0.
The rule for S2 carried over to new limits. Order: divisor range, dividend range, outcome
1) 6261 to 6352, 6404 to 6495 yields 0.97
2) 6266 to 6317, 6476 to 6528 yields 0.97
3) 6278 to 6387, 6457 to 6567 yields 0.97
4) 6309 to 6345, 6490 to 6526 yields 0.97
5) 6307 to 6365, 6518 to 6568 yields 0.96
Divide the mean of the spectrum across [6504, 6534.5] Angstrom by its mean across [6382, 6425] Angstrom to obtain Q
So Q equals 1.0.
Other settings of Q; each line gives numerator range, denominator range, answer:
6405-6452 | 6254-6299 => 0.97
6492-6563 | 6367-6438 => 1.00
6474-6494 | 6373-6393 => 0.99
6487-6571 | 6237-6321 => 0.95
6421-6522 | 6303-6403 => 0.98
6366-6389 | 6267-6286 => 0.99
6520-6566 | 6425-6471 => 0.98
